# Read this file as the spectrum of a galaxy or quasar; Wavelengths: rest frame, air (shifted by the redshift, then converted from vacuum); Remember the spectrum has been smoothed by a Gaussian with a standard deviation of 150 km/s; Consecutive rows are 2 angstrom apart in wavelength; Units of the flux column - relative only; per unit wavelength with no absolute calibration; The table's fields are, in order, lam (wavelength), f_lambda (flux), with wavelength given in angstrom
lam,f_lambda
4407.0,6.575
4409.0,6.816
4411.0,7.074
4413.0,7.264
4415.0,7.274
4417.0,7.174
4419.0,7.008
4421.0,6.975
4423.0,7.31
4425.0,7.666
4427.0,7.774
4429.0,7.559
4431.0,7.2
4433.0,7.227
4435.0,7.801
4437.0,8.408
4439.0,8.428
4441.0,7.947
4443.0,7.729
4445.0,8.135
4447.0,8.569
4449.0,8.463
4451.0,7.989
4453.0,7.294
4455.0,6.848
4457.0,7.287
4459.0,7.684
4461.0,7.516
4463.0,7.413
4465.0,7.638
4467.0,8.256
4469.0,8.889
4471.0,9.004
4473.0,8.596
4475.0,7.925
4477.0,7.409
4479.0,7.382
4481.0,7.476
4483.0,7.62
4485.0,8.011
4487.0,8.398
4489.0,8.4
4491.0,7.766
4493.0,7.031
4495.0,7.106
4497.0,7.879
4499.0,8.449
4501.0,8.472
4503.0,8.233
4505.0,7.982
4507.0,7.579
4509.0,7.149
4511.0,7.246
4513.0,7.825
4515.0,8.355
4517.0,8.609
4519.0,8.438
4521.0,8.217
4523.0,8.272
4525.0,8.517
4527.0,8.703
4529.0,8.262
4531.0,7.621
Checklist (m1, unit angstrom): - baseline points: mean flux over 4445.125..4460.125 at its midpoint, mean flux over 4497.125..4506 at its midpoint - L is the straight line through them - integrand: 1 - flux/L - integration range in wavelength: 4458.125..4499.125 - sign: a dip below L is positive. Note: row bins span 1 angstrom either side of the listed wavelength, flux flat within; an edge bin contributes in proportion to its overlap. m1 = 0.6 angstrom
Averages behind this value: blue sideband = 7.76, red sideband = 8.24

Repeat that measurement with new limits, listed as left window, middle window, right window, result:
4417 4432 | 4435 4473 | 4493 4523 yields -2.2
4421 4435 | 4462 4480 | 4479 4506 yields -0.7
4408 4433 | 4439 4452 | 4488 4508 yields -1.2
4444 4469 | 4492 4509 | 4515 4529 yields 0.9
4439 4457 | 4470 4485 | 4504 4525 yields 0.0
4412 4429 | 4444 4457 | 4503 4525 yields -0.5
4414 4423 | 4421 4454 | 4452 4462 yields -2.7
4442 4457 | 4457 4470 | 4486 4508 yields 0.0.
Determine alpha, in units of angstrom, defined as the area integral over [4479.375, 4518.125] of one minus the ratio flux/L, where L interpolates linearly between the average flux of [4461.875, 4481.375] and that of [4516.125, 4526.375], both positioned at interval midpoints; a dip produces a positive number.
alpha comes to 1.7 angstrom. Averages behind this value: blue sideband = 8.01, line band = 7.87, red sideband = 8.42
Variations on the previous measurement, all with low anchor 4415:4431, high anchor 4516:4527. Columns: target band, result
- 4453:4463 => 0.5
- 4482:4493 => 0.2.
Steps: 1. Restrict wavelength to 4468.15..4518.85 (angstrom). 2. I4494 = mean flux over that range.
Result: 7.96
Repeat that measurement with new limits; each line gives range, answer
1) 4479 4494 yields 7.79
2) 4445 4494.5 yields 7.87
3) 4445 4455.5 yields 7.91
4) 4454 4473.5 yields 7.9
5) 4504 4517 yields 7.76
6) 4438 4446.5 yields 8.09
